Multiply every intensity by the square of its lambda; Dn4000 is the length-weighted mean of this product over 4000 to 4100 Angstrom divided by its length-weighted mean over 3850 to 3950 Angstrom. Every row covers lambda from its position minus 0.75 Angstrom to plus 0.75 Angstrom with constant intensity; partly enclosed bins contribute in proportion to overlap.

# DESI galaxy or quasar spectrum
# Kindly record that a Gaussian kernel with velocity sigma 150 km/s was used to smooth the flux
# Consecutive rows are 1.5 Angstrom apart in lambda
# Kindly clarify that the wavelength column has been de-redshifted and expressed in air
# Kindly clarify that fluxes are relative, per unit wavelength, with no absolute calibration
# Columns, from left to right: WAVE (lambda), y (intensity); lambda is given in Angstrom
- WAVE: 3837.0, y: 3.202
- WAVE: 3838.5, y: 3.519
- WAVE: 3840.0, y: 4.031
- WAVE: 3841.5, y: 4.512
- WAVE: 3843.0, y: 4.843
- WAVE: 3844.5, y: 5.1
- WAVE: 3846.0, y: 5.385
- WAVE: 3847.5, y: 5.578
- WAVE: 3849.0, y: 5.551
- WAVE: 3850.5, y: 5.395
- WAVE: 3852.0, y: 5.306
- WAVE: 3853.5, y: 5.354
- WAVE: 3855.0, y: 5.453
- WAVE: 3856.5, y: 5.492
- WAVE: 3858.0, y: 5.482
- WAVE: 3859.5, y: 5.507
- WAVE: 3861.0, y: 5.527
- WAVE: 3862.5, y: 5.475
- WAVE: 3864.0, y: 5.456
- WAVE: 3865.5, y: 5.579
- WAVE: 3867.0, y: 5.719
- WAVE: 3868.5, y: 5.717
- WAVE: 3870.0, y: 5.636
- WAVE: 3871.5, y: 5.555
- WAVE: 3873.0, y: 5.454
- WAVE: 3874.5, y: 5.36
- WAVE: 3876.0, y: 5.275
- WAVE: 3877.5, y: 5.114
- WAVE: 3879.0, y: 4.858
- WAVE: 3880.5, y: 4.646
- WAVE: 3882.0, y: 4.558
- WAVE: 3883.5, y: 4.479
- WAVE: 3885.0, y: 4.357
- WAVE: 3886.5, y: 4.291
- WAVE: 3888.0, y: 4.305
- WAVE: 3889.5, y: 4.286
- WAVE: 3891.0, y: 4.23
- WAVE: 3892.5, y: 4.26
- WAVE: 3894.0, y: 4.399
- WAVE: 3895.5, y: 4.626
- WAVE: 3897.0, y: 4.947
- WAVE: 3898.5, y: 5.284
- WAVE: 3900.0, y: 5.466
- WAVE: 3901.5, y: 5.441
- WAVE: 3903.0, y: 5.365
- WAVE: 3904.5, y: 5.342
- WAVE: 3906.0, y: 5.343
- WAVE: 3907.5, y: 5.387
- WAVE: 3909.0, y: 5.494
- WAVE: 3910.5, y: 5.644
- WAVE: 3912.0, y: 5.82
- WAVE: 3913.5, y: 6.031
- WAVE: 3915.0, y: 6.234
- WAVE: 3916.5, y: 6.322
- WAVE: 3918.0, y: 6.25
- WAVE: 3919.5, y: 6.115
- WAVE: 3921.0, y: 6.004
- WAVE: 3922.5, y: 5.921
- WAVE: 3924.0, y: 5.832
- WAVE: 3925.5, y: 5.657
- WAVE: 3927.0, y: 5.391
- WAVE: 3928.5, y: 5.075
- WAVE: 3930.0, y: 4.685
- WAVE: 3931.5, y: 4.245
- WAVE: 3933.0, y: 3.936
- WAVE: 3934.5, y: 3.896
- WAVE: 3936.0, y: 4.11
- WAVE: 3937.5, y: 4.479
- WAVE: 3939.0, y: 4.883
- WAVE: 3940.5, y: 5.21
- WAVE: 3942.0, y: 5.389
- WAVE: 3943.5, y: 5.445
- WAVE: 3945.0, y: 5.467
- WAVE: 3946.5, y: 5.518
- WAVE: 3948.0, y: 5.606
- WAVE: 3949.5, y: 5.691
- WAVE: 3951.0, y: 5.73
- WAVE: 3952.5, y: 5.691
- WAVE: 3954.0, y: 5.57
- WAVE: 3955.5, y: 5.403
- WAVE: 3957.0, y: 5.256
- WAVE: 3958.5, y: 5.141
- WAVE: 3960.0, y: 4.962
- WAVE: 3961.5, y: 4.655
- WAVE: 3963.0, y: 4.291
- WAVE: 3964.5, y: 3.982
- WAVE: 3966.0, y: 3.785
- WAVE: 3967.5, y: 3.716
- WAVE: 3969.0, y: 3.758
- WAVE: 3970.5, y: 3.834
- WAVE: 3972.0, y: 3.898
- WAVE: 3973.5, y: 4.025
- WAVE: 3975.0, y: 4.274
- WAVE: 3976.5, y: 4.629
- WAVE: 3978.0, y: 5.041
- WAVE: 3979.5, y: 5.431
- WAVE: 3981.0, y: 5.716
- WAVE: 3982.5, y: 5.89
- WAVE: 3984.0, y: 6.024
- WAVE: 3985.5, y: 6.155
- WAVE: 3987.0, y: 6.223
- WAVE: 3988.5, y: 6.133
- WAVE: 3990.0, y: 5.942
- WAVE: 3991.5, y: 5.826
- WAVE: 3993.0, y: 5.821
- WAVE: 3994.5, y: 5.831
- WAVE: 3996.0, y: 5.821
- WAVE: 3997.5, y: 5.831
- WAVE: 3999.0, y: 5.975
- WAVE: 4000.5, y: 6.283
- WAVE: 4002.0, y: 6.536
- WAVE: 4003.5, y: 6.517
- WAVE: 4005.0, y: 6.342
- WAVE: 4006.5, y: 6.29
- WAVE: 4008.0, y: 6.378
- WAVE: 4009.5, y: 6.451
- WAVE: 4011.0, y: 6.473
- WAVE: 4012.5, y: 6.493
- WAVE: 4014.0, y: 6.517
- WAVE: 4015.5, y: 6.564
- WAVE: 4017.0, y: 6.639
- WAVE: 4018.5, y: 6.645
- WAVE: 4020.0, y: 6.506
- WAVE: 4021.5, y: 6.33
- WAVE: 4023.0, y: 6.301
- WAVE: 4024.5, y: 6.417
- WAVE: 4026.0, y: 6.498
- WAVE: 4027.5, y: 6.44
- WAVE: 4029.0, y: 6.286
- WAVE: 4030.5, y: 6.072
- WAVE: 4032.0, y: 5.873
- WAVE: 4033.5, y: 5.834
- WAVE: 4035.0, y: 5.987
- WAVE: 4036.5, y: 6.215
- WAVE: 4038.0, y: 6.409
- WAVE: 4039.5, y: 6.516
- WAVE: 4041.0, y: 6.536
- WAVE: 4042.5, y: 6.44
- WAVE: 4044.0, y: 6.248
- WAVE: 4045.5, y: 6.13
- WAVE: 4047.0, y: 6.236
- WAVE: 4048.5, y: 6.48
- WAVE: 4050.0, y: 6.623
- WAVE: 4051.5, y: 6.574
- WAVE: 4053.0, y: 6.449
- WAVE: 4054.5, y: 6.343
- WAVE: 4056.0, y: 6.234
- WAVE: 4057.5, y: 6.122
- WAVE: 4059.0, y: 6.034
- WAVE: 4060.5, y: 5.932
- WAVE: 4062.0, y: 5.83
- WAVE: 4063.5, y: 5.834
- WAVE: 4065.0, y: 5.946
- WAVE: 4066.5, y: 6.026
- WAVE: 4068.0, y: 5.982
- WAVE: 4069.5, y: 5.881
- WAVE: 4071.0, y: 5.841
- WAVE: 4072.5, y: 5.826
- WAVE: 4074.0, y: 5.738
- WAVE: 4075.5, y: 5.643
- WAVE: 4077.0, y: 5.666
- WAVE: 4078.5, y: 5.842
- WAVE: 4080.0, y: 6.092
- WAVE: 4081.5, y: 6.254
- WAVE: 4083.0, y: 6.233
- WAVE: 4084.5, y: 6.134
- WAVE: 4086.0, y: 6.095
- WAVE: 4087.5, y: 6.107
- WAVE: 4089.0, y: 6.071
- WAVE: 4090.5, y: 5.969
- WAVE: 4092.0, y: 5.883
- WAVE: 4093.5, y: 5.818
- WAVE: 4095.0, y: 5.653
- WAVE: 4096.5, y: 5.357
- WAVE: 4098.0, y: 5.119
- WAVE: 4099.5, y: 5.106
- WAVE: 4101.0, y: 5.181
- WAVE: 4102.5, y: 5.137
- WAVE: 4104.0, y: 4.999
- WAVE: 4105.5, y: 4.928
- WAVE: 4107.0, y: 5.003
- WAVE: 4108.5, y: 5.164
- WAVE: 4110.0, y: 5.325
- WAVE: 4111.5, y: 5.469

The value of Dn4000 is 1.3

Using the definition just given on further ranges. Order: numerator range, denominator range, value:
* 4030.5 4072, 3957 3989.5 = 1.32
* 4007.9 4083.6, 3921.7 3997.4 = 1.27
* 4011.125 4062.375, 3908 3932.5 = 1.19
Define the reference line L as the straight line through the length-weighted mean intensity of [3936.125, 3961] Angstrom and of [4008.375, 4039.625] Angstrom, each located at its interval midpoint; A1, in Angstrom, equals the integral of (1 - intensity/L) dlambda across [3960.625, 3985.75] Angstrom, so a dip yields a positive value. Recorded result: 4.59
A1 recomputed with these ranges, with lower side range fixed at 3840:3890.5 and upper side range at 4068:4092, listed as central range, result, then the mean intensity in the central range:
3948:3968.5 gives 2.1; 4.92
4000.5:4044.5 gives -4.8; 6.37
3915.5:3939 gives 0.8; 5.2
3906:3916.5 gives -0.9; 5.78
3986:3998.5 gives -0.7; 5.93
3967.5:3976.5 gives 2.5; 3.99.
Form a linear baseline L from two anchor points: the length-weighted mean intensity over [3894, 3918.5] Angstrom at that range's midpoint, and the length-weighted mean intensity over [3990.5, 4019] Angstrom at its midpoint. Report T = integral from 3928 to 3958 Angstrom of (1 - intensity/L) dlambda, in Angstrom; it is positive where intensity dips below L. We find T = 3.8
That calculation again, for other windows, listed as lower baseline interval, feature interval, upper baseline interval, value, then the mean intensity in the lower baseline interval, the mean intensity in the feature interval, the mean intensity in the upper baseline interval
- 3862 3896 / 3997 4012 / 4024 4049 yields -0.8 Angstrom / 4.94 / 6.32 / 6.27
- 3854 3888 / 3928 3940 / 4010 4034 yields 2.7 Angstrom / 5.21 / 4.42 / 6.37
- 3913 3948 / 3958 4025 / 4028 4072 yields 1.9 Angstrom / 5.31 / 5.61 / 6.17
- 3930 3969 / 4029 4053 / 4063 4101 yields -3.3 Angstrom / 4.86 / 6.28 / 5.83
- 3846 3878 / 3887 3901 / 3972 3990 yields 2.0 Angstrom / 5.48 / 4.65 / 5.37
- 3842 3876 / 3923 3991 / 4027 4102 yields 8.3 Angstrom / 5.44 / 5.02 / 6.02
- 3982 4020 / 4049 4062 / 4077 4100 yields -0.6 Angstrom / 6.23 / 6.27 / 5.85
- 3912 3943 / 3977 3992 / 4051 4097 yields -0.7 Angstrom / 5.3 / 5.82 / 5.98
